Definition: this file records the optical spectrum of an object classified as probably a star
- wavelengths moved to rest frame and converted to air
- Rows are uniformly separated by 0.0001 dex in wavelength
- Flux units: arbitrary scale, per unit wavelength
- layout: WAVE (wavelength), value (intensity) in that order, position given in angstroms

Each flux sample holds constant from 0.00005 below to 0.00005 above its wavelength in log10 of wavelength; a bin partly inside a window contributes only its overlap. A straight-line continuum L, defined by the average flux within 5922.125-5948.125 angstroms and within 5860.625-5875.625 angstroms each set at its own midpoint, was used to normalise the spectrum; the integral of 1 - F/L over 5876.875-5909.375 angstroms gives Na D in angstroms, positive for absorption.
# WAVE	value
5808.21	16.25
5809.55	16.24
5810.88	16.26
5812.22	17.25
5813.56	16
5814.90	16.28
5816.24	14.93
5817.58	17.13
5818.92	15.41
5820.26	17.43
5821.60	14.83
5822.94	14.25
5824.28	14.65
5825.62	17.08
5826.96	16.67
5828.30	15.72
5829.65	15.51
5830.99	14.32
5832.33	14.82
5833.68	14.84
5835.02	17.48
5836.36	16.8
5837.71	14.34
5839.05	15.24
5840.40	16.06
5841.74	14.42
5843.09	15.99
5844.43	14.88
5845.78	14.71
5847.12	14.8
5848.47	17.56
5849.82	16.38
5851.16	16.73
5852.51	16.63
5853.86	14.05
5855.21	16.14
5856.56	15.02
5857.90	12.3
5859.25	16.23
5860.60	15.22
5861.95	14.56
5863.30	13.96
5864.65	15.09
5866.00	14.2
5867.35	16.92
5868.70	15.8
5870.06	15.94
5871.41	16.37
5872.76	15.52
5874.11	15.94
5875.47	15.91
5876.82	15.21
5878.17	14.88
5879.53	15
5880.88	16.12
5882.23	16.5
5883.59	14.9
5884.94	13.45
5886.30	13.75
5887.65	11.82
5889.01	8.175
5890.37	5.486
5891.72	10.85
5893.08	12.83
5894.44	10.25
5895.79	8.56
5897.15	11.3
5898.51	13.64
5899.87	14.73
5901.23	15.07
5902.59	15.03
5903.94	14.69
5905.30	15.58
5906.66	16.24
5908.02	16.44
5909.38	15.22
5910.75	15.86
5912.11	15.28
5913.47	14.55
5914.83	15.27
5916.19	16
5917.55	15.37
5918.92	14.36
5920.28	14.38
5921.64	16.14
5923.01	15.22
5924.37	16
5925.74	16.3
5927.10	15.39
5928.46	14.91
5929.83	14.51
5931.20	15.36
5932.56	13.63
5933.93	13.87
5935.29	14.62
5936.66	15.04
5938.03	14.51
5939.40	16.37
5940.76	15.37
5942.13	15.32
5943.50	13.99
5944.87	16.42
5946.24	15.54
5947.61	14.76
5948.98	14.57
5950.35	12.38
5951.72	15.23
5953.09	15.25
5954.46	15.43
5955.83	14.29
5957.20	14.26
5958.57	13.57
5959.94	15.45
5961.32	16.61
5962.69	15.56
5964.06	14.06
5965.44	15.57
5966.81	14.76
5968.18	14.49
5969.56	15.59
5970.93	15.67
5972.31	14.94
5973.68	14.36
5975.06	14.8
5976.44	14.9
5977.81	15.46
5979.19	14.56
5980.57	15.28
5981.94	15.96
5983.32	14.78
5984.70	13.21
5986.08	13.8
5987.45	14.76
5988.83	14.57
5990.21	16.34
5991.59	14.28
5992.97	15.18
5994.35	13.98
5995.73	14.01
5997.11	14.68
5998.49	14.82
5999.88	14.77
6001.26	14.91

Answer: 4.2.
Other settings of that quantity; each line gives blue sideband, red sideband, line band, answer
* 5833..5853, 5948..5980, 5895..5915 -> 1.1 angstroms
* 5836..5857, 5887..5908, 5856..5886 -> -2.5 angstroms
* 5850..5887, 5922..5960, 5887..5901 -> 3.9 angstroms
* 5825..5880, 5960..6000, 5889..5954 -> 3.4 angstroms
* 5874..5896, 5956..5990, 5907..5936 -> -3.1 angstroms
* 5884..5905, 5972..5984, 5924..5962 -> -3.3 angstroms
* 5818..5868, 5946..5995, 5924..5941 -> 0.0 angstroms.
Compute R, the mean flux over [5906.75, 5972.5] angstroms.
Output 15.1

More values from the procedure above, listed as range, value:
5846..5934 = 14.6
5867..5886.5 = 15.5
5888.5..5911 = 12.9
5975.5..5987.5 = 14.8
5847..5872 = 15.5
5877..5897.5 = 12.3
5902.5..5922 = 15.4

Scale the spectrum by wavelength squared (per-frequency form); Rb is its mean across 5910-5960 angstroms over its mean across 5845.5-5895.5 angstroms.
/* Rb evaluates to 1.06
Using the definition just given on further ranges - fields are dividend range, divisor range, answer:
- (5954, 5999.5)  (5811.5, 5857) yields 0.99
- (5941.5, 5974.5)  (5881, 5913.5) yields 1.14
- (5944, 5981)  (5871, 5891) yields 1.10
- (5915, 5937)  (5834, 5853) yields 0.98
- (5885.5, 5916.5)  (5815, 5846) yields 0.88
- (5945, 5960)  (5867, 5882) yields 0.95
